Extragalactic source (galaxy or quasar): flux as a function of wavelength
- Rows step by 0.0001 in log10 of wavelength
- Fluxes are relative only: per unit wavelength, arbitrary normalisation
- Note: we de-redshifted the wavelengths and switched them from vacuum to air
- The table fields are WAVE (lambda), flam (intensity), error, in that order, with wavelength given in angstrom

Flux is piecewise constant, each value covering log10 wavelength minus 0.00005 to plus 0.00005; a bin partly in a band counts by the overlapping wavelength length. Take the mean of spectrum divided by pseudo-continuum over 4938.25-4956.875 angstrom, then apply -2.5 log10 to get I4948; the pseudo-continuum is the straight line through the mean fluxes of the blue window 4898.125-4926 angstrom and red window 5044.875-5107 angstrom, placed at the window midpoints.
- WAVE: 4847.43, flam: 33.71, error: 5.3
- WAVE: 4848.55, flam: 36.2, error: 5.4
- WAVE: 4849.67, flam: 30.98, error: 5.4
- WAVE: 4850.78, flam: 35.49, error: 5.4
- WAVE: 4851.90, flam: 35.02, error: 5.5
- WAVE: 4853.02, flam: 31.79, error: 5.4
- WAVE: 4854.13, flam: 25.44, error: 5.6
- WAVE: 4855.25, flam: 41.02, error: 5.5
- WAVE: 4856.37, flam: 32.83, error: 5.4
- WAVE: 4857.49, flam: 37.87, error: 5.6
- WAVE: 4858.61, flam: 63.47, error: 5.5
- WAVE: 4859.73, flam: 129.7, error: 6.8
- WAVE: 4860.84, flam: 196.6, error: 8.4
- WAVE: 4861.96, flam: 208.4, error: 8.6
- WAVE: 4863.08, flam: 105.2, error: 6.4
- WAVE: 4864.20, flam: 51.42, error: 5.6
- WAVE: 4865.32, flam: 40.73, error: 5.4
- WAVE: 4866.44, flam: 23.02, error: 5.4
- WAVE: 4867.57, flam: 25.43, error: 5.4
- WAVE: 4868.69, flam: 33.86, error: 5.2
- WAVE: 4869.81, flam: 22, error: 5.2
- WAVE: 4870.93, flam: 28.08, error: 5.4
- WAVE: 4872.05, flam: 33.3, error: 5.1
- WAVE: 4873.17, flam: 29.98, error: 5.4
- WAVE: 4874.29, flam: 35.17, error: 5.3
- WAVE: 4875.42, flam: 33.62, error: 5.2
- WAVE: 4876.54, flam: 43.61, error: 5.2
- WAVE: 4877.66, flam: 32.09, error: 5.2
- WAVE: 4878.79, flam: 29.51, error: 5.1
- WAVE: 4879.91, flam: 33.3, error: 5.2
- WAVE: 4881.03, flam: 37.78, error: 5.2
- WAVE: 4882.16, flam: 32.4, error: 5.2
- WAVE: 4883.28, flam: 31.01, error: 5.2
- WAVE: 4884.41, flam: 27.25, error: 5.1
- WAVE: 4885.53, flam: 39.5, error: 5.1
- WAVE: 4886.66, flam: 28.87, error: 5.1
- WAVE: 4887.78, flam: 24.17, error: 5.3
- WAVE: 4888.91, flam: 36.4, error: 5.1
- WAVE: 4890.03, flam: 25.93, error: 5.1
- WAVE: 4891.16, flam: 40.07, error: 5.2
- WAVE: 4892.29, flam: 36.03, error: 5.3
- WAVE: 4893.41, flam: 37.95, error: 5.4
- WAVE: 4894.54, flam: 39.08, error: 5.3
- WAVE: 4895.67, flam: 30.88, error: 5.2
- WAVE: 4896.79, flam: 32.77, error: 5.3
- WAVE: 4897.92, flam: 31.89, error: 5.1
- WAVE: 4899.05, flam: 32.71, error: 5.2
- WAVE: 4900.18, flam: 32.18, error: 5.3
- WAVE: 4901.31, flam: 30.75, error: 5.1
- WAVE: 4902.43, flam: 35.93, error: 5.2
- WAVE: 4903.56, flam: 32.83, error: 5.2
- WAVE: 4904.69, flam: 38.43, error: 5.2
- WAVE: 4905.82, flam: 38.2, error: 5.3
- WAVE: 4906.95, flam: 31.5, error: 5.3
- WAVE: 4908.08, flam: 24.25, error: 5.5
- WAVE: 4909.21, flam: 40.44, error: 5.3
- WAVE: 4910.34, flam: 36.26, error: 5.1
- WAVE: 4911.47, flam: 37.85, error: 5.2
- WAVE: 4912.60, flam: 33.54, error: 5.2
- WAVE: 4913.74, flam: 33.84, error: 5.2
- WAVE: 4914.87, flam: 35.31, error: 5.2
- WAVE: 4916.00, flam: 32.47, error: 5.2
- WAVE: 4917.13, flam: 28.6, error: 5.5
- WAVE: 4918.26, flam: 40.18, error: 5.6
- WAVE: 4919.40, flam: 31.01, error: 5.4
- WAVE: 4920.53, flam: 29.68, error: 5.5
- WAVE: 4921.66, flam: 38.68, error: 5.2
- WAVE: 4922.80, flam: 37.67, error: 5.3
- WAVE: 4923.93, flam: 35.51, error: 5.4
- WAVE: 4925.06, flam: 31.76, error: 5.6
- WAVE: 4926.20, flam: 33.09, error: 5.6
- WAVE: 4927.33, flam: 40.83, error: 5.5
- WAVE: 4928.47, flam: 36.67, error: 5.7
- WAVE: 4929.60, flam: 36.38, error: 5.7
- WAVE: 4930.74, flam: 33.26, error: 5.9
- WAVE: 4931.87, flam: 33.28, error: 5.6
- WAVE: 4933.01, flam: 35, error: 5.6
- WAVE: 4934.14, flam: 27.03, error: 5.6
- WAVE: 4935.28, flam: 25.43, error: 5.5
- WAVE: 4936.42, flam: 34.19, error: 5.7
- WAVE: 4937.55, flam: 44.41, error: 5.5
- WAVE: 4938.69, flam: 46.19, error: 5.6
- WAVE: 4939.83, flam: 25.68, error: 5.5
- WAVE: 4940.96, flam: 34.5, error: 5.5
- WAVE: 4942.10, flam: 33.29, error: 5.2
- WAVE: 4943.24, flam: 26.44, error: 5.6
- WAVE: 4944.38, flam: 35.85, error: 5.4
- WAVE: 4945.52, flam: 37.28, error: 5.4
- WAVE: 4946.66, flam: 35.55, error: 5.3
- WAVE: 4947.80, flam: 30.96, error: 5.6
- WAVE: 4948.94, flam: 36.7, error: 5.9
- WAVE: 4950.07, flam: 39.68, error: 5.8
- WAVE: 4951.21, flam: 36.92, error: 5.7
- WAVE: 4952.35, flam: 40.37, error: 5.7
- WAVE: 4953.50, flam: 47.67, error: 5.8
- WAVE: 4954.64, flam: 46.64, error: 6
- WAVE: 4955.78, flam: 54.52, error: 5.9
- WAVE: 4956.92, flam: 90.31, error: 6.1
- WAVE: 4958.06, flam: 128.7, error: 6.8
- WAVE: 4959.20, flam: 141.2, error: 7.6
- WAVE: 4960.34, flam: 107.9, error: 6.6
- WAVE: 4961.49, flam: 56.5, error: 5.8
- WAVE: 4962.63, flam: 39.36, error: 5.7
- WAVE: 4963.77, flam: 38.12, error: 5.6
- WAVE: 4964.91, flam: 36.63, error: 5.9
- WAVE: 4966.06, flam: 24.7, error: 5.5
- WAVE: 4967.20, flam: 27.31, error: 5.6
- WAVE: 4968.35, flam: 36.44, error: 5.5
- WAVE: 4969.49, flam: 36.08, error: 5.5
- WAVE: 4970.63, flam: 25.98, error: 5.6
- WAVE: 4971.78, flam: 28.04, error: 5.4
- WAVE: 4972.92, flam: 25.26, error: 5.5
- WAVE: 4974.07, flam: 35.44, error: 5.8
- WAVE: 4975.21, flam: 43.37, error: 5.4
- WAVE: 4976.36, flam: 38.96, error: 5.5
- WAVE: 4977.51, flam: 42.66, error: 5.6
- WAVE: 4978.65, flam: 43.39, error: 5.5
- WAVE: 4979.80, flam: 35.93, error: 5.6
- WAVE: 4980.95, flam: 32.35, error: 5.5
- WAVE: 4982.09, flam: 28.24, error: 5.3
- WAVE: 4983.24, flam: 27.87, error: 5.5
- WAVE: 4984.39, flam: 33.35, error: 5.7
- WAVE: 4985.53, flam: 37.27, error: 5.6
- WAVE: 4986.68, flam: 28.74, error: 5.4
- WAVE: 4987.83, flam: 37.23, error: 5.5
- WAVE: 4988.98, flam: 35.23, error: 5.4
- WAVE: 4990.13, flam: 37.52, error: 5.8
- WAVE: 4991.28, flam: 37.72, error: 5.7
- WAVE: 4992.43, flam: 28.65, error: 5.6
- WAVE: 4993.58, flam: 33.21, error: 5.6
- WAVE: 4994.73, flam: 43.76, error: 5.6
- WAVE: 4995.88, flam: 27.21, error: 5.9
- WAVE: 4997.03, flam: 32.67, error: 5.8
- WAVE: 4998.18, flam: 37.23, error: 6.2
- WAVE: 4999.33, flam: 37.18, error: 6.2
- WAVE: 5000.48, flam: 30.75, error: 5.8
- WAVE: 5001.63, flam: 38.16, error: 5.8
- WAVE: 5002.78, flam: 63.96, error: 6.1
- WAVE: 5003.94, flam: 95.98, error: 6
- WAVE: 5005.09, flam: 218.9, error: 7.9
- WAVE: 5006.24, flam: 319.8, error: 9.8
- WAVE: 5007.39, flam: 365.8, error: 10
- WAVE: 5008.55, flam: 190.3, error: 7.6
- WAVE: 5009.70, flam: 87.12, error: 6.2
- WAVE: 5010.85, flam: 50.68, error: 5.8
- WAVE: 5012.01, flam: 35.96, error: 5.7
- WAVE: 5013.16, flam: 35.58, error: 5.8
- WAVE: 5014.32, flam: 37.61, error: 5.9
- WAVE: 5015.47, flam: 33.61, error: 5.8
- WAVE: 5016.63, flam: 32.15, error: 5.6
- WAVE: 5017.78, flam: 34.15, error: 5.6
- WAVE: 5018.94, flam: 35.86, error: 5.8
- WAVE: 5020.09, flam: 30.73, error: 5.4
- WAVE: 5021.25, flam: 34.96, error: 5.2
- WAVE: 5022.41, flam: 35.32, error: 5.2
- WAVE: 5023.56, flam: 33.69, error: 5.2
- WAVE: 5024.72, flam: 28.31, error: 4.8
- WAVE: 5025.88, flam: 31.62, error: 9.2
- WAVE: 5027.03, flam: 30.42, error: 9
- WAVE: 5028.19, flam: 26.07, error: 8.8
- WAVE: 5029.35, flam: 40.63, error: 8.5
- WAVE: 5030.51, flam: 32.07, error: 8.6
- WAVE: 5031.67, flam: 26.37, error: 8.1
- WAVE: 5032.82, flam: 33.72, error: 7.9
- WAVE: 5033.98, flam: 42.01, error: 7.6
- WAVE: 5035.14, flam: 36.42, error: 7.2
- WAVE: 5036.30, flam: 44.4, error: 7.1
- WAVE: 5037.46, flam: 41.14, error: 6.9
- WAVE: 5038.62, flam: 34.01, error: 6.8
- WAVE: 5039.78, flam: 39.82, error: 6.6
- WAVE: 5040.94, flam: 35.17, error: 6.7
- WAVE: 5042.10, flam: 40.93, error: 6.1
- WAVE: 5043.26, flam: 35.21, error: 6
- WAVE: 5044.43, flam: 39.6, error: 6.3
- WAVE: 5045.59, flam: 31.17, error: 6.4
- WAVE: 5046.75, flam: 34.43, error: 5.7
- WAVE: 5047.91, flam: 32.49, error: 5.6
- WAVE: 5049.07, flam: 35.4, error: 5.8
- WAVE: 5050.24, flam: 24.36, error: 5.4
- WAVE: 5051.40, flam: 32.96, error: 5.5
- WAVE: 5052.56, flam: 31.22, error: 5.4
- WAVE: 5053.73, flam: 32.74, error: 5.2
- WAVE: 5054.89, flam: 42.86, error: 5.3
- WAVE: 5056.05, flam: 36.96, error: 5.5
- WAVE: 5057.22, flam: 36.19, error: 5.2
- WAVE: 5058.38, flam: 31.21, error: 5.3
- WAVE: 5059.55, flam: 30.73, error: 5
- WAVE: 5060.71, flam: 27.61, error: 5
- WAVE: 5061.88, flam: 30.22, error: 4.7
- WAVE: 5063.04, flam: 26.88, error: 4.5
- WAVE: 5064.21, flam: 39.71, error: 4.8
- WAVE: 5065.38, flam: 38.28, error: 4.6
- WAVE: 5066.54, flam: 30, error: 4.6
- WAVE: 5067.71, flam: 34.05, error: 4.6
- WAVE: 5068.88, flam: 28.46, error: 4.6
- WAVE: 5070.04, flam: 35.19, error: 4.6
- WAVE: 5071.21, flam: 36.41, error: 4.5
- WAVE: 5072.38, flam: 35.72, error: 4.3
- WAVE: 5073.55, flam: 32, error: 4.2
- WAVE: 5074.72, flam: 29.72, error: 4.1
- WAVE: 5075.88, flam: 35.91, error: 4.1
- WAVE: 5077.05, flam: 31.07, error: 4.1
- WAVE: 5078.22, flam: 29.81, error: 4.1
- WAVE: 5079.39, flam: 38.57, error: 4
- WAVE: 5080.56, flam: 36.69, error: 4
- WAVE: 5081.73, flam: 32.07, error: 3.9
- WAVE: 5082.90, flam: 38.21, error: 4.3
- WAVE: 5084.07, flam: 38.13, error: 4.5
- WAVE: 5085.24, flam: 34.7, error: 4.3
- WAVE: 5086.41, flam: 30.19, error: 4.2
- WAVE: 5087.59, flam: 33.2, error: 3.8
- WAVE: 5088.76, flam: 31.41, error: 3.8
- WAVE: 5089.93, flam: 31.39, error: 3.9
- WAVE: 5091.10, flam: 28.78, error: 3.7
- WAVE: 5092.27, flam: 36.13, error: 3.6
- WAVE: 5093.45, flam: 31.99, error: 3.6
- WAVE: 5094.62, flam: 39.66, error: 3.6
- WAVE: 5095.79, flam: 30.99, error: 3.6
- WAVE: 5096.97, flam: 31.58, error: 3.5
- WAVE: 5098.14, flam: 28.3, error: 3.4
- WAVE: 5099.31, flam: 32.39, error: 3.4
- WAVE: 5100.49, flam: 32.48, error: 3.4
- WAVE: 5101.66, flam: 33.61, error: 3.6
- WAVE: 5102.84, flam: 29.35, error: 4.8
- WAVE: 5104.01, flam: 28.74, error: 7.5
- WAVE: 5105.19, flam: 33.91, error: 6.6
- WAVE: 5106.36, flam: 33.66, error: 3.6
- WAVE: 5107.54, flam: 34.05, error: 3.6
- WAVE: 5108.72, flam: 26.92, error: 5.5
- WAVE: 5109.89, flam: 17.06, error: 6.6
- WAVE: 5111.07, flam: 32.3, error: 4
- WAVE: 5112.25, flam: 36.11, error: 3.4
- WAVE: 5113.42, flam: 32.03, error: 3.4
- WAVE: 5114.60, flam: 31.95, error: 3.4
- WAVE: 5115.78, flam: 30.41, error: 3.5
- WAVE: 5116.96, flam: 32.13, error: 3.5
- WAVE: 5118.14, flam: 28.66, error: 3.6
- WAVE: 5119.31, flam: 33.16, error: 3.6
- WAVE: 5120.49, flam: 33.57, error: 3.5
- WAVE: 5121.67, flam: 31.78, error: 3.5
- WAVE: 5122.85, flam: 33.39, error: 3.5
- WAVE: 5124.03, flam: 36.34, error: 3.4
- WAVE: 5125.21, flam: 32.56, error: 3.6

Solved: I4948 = -0.165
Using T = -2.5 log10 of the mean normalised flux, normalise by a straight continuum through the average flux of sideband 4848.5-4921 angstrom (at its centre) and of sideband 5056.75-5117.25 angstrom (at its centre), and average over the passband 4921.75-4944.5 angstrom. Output 0.152 mag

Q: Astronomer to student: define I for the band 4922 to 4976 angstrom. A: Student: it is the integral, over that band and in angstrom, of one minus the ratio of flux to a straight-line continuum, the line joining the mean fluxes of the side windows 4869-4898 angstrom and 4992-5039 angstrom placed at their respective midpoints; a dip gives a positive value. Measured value 5.2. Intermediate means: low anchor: 32.8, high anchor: 61.8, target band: 42.8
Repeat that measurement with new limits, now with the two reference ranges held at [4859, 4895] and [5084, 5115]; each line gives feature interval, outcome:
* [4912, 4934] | 5.4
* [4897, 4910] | 3.7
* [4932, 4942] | 2.4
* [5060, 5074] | 0.6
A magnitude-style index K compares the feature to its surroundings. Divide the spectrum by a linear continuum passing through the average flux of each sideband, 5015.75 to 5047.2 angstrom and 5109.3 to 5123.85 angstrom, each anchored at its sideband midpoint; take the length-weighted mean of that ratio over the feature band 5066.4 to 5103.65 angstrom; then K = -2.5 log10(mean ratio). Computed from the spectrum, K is -0.02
